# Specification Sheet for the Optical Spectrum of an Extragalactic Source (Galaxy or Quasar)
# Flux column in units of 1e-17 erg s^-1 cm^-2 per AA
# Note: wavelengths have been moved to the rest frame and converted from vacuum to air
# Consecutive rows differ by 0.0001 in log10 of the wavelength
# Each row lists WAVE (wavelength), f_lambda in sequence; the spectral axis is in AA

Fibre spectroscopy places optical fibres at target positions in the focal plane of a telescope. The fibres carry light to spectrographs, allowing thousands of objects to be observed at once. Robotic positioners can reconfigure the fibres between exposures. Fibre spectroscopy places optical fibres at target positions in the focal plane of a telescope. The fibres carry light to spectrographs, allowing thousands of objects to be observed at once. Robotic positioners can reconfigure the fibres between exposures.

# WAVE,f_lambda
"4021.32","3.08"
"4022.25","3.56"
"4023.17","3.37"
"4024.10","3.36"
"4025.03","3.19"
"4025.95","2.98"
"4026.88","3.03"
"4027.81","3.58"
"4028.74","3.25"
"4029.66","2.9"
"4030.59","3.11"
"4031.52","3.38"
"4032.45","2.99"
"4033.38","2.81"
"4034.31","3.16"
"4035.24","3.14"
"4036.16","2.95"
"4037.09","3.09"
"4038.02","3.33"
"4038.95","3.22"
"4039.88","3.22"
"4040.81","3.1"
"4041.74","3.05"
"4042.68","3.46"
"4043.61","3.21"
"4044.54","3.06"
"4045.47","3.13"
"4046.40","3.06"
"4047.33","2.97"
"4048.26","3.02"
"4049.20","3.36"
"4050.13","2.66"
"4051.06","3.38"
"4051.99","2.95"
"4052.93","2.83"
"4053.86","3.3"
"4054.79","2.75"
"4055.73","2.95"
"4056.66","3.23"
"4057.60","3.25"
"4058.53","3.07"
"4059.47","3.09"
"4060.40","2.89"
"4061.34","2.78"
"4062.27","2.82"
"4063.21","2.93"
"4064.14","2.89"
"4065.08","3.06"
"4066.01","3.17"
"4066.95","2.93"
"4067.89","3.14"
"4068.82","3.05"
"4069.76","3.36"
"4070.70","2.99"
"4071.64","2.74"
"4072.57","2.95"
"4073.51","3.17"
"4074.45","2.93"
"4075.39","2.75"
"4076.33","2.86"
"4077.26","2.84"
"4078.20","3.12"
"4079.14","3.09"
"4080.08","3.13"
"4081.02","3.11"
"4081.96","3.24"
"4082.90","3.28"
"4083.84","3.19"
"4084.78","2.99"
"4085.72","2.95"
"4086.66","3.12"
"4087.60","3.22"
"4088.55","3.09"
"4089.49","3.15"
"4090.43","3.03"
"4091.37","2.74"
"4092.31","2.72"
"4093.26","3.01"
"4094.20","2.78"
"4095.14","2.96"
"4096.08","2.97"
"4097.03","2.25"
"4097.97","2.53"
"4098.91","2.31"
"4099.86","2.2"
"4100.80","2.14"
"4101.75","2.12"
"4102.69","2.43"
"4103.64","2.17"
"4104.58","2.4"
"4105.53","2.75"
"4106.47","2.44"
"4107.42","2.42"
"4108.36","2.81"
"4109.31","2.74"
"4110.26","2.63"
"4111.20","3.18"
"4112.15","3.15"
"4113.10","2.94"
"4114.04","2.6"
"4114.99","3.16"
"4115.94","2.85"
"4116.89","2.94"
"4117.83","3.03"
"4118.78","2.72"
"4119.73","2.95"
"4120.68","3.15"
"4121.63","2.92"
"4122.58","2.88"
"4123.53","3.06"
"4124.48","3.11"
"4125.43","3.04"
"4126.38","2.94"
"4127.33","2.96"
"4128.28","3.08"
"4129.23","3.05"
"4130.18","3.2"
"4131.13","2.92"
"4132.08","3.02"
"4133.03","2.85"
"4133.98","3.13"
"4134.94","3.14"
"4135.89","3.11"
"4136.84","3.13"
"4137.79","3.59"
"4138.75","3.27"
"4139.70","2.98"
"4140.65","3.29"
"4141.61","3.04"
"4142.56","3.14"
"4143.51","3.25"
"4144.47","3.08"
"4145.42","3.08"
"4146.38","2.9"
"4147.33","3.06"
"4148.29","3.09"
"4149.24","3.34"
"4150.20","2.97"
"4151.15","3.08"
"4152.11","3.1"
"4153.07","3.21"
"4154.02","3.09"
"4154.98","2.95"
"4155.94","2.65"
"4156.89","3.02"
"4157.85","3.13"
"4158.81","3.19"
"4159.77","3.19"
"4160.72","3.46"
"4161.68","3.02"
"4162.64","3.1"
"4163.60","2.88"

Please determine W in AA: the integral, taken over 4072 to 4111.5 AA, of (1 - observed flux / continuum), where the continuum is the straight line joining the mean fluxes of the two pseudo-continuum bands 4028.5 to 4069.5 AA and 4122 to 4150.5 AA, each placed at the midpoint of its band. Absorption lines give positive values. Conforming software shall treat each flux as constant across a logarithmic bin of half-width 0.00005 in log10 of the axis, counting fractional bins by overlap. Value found 3.53 AA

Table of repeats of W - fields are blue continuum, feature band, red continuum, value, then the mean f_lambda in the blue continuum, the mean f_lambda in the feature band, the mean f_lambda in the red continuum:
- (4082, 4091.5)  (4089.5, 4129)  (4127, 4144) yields 4.3 AA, 3.1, 2.77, 3.12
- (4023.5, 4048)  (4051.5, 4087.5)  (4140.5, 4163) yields 1.2 AA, 3.14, 3.03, 3.1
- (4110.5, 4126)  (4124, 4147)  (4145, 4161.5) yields -0.5 AA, 2.97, 3.1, 3.09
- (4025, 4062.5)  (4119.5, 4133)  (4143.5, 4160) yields 0.3 AA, 3.09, 3.02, 3.07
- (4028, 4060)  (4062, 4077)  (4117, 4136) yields 0.4 AA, 3.1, 2.98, 3.01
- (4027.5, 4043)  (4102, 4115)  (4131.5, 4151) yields 1.9 AA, 3.15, 2.68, 3.12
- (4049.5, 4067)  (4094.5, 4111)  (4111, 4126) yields 2.7 AA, 3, 2.5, 2.97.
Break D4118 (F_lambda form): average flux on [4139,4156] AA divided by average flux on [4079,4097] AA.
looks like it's 1.0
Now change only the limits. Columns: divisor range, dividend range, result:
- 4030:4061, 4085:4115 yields 0.88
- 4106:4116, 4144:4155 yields 1.10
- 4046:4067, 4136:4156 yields 1.03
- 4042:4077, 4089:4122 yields 0.90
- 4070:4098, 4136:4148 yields 1.06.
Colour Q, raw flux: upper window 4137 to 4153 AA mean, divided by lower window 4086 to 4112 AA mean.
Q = 1.2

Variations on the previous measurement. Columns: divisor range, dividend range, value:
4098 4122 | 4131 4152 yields 1.16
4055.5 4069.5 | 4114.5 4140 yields 1.01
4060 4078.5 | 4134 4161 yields 1.05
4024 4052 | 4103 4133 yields 0.92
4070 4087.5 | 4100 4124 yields 0.90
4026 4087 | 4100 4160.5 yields 0.96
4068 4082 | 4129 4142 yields 1.03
